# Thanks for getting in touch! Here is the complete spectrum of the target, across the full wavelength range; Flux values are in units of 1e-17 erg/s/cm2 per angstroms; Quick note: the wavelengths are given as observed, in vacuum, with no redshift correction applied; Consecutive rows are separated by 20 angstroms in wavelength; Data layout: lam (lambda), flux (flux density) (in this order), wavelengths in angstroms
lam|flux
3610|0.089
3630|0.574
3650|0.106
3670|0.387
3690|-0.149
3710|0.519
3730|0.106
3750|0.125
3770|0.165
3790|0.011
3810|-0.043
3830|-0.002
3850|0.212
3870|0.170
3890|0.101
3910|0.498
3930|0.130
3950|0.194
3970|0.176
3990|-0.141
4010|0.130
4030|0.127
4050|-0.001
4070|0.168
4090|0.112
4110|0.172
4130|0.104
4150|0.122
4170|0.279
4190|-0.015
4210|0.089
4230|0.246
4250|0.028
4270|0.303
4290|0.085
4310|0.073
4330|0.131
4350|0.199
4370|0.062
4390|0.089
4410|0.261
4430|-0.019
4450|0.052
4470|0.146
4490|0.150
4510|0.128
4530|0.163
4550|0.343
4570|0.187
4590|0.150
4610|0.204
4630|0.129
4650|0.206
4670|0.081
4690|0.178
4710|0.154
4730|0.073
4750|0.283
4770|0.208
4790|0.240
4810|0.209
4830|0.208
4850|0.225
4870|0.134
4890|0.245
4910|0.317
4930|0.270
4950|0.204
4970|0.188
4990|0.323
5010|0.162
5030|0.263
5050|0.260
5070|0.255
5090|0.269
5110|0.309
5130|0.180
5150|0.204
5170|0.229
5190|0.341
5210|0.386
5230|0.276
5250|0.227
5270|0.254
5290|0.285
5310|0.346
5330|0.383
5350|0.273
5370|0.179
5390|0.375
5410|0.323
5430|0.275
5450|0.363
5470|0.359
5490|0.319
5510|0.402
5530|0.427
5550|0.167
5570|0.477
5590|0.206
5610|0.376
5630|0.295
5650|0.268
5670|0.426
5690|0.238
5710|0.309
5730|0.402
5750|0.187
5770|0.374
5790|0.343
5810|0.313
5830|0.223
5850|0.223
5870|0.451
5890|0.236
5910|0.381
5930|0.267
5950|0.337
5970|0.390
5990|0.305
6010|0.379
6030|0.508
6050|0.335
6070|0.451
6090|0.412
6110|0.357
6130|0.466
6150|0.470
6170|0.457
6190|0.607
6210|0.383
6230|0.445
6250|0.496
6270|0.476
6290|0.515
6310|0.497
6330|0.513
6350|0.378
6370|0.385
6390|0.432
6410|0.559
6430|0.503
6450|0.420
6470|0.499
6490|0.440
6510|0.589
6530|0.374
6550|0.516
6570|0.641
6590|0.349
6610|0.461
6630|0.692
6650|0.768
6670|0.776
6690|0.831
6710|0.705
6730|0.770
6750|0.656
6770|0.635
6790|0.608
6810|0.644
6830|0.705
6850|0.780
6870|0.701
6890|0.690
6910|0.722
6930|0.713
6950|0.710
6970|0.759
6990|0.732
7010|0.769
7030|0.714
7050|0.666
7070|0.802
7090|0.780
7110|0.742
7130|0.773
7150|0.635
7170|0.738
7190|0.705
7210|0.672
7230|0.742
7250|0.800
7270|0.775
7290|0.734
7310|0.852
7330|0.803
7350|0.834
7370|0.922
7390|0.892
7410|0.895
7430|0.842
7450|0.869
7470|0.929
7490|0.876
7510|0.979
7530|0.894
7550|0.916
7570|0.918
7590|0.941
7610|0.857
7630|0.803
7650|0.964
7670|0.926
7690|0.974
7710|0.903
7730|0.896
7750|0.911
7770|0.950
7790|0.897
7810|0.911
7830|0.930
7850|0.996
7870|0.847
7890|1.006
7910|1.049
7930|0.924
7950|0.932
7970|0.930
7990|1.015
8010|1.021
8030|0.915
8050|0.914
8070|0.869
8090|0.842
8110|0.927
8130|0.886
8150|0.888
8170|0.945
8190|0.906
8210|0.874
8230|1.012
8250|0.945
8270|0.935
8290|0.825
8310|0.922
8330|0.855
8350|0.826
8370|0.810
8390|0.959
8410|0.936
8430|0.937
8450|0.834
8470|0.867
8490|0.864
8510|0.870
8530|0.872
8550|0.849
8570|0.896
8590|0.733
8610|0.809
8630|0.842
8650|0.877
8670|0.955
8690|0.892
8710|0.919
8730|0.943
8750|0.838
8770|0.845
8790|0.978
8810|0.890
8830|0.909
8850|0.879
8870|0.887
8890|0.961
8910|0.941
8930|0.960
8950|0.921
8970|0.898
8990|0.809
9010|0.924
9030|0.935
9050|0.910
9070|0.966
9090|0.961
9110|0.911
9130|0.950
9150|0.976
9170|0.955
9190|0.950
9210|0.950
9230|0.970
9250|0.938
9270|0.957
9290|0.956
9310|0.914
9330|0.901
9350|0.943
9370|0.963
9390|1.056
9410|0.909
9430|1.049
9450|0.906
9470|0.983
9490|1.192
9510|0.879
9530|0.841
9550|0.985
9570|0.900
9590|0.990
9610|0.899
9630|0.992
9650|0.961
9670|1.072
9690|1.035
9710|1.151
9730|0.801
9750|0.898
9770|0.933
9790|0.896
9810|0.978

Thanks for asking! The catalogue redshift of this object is 0.662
